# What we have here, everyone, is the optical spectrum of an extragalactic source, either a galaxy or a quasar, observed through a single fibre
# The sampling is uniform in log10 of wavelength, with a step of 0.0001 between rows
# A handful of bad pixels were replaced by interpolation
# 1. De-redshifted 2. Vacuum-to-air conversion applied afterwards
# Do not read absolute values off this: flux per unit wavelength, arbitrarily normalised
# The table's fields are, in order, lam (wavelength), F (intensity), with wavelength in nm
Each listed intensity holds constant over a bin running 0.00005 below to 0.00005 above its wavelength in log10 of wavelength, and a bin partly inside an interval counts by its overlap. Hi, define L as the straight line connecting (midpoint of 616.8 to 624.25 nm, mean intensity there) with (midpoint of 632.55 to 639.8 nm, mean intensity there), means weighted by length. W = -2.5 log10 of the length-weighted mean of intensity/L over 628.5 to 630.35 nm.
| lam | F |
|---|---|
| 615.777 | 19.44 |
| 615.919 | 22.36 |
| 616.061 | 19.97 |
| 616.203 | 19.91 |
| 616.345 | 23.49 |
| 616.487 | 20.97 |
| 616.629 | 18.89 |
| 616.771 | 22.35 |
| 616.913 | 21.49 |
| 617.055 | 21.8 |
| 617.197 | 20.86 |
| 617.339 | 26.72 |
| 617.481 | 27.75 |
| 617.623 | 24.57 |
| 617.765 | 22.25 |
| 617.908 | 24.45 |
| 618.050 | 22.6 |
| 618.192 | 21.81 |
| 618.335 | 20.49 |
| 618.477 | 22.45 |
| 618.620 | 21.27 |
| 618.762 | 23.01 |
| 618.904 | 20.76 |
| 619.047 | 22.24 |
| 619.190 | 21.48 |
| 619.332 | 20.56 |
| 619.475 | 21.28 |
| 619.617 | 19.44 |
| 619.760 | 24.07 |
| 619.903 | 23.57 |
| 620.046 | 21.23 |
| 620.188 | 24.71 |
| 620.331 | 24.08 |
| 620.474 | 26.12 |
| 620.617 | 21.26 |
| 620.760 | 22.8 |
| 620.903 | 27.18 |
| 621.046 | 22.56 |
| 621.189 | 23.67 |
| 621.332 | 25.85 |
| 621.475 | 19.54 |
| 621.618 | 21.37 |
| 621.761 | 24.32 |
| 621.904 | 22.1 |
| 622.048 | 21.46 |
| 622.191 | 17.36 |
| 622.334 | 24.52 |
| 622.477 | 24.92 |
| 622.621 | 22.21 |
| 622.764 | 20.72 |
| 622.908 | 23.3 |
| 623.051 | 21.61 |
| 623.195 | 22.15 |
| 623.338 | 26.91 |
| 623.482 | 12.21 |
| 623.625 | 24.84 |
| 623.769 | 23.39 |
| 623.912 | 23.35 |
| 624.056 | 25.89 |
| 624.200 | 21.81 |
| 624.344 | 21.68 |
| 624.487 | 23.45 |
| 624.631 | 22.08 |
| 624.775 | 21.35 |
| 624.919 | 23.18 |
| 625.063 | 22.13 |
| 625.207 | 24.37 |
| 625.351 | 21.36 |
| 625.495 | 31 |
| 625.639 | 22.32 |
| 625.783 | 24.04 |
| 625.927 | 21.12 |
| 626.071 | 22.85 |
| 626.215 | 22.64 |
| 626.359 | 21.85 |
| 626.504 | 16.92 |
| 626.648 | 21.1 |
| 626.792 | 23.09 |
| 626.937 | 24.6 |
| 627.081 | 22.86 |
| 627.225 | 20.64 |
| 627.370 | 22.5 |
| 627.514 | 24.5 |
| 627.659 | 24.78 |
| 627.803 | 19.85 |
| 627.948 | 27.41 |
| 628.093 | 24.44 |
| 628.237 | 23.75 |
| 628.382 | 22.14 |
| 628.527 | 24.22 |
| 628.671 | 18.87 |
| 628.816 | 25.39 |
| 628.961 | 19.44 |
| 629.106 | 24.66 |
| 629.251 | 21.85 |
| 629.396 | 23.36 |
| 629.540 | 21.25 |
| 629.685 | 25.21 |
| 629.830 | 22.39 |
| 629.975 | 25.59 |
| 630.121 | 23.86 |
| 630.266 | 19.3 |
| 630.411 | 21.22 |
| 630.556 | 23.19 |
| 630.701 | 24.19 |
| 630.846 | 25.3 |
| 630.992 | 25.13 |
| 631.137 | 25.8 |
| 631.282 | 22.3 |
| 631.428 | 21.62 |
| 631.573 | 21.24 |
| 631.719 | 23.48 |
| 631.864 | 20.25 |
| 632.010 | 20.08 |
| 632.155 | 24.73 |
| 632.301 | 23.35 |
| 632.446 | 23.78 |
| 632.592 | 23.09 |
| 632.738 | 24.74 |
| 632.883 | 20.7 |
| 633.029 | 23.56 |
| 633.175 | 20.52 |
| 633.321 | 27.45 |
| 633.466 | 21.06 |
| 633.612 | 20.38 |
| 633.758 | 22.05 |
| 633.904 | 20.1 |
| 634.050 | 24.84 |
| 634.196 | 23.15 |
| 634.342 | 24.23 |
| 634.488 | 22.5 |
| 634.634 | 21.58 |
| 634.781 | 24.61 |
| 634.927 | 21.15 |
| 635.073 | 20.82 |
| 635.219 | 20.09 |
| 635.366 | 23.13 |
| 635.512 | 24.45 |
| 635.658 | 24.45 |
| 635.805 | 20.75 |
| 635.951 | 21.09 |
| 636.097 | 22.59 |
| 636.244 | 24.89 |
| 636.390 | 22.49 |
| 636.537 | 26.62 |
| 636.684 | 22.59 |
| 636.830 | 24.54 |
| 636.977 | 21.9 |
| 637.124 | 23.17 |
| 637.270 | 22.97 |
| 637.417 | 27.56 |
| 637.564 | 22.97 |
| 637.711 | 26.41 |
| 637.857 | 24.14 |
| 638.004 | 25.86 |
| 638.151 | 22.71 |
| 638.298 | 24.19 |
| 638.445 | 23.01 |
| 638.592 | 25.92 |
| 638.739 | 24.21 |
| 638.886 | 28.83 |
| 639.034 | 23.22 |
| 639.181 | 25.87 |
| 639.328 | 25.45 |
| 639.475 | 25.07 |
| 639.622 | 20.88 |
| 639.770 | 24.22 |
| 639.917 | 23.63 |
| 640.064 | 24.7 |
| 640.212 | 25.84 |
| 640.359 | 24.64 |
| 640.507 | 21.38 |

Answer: 0.02 mag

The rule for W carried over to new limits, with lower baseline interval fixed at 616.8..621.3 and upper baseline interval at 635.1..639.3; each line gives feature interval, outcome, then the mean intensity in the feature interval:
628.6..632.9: 0.03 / 22.9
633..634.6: 0.05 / 22.7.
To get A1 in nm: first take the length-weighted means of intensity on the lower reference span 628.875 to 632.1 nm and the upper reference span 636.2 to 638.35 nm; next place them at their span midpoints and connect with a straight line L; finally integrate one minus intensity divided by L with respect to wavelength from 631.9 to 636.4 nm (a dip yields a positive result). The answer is 0.17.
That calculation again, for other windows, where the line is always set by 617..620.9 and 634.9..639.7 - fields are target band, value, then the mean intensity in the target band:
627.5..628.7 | -0.01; 23.4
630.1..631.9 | 0.05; 22.9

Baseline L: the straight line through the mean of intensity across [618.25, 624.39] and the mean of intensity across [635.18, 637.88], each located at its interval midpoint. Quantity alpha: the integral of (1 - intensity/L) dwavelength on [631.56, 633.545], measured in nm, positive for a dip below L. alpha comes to 0.04 nm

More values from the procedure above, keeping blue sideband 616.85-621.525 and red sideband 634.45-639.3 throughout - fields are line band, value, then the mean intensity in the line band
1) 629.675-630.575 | 0.02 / 22.8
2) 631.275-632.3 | 0.06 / 22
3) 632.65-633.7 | 0.04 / 22.6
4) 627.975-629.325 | 0.02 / 22.9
